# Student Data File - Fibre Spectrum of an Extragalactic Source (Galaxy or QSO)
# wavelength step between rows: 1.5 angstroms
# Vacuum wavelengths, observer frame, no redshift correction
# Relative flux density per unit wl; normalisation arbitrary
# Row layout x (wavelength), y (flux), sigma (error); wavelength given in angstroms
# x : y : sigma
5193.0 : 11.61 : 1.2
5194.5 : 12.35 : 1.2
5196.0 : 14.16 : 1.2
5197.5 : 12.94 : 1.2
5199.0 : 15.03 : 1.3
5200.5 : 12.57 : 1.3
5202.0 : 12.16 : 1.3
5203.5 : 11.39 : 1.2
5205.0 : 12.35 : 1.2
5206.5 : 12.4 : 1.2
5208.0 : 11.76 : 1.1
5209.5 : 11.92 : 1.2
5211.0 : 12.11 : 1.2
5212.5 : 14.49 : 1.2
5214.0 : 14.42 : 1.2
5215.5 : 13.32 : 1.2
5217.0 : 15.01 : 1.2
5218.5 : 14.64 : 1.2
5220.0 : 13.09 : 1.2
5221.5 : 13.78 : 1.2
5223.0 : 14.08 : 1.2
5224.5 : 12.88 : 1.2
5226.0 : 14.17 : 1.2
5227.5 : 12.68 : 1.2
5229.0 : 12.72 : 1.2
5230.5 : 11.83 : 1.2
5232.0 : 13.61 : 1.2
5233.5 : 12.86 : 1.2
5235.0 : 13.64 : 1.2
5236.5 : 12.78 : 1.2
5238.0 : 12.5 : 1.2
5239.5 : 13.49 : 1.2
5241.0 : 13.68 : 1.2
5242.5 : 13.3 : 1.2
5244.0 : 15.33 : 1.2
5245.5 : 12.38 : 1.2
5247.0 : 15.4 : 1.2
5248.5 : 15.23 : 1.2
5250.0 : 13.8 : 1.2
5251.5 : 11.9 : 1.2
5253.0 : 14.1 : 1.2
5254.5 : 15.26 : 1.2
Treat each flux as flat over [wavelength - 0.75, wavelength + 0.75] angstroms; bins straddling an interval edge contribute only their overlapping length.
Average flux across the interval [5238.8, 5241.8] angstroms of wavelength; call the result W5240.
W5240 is 13.6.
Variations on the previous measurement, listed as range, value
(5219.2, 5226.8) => 13.6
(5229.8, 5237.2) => 13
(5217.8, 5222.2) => 13.8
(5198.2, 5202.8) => 13.2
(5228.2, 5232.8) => 12.7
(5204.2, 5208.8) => 12.2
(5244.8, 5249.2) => 14.3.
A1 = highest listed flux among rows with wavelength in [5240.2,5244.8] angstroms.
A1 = 15.33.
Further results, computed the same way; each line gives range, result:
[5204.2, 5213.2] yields 14.49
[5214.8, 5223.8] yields 15.01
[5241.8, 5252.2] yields 15.4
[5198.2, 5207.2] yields 15.03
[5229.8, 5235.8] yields 13.64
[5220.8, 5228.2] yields 14.17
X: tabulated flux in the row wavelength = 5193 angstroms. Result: 11.61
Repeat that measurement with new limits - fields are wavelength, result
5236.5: 12.78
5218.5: 14.64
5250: 13.8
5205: 12.35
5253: 14.1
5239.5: 13.49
